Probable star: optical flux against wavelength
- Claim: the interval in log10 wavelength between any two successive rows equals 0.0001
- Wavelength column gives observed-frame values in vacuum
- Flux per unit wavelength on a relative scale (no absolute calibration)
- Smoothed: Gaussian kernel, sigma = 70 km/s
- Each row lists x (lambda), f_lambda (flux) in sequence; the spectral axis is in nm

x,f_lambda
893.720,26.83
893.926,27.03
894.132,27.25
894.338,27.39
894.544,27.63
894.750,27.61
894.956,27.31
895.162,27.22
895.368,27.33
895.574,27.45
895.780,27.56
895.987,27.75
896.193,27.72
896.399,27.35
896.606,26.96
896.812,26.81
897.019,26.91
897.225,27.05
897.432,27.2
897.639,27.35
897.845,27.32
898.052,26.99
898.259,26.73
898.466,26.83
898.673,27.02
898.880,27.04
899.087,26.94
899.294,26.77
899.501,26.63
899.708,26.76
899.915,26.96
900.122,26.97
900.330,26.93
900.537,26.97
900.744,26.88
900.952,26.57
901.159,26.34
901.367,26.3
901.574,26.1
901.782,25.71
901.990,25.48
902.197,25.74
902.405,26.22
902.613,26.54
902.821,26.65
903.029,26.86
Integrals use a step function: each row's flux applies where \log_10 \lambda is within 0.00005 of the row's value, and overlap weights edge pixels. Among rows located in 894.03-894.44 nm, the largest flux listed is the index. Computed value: 27.39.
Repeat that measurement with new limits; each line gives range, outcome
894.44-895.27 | 27.63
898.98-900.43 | 26.97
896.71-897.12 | 26.91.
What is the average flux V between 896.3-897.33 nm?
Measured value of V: 27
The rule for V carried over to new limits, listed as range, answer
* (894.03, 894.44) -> 27.3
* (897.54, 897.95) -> 27.4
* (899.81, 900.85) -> 26.9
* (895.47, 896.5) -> 27.6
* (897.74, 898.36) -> 27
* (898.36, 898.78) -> 26.9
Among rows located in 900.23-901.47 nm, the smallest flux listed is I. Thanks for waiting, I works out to 26.3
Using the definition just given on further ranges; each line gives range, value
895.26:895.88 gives 27.33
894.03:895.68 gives 27.22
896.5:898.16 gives 26.81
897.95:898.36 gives 26.73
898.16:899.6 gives 26.63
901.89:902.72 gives 25.48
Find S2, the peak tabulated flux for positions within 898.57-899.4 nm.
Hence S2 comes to 27.04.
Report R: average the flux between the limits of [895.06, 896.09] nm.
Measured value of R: 27.5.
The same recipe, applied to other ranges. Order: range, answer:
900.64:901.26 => 26.6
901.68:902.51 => 25.8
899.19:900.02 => 26.8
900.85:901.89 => 26.2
